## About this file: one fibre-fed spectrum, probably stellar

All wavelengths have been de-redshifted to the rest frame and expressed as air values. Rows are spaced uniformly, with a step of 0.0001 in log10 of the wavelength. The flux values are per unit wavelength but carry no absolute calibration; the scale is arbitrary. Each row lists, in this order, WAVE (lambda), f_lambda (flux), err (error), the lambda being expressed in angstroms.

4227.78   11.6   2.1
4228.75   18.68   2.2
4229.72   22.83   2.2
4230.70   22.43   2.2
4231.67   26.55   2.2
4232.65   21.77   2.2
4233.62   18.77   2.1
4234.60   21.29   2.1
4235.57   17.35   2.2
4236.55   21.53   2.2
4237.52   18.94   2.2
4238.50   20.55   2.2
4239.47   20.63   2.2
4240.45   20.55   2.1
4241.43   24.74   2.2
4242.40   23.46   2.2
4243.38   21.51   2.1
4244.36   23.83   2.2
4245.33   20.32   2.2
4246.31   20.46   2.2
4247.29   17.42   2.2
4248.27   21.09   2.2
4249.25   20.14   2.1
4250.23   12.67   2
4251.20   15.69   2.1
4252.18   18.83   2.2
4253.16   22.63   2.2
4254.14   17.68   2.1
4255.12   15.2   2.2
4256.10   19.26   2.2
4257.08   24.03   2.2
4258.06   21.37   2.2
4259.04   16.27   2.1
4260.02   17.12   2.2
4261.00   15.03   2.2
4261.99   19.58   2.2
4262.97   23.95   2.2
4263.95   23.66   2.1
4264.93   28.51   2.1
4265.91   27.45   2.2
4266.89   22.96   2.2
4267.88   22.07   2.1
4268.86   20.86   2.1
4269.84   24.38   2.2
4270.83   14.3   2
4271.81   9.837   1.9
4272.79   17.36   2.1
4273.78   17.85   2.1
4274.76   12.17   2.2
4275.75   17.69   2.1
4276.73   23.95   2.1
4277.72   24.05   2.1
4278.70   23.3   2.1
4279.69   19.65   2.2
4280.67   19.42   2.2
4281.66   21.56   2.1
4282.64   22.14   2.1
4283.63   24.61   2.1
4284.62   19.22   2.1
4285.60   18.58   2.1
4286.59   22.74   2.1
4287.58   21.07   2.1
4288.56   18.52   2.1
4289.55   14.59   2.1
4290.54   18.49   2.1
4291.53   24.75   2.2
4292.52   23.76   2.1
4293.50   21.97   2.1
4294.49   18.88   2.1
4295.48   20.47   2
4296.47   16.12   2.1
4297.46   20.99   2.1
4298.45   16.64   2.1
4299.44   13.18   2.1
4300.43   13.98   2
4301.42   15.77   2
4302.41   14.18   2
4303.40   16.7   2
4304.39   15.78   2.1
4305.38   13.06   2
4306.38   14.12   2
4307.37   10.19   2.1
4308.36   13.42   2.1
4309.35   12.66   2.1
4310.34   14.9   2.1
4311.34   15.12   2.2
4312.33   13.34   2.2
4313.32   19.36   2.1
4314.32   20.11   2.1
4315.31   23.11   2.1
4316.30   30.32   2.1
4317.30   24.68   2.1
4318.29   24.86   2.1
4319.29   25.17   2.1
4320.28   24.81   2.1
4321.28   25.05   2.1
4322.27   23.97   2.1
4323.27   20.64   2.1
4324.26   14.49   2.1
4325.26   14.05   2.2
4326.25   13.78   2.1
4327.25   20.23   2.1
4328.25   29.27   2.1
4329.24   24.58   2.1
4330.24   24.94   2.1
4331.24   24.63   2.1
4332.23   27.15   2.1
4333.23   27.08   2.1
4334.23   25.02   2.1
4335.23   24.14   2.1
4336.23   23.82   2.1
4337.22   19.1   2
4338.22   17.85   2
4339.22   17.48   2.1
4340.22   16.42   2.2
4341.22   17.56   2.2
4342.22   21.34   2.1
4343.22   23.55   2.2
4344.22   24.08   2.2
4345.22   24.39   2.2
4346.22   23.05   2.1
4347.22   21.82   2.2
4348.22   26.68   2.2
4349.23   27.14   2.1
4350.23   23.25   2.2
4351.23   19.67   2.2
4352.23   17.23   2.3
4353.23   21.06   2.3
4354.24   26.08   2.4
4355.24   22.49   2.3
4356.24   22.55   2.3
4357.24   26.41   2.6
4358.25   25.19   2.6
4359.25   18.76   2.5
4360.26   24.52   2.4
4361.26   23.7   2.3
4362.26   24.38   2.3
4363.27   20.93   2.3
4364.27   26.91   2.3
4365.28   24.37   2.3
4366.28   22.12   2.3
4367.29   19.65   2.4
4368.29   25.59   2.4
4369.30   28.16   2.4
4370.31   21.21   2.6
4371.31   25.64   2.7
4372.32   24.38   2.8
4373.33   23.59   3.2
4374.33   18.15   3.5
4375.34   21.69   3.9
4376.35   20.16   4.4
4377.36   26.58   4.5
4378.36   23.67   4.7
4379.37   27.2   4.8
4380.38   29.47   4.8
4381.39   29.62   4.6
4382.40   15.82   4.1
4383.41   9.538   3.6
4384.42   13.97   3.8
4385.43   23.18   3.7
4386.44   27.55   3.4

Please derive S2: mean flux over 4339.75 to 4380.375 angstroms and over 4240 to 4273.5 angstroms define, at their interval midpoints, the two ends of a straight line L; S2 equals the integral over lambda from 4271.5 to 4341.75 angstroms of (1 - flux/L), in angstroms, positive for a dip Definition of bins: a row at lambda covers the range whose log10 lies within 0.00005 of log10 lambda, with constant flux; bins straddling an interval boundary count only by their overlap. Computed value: 6.4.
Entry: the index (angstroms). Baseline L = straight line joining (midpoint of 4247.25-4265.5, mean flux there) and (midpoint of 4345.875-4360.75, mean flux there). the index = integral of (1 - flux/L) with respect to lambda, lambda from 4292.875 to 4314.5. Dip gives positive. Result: 5.4 angstroms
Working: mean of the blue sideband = 19.6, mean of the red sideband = 23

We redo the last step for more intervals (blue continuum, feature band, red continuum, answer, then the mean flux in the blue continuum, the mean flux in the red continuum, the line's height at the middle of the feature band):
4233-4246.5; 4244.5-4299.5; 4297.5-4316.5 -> -3.87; 21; 16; 18.6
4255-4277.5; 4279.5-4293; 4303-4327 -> -0.94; 19.9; 18.5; 19.3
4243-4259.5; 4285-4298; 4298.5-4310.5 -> -3.99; 19.3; 14.1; 15.4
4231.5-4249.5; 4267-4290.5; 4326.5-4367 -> 2.29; 21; 22.9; 21.7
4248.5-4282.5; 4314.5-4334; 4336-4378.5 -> -1.53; 19.8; 22.6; 21.6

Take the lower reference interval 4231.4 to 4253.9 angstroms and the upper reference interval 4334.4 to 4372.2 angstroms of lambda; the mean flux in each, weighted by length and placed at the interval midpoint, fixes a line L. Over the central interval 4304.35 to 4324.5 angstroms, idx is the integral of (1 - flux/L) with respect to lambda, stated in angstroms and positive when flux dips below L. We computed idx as 2.5 angstroms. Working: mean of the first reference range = 20.4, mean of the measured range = 19.1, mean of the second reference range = 22.7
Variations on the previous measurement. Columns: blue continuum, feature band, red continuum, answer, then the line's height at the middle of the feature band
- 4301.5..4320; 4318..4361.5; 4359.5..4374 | -3.3 angstroms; 20.9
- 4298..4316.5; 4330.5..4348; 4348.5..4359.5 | -1.5 angstroms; 20.7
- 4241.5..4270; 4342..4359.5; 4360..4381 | 0.2 angstroms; 23.4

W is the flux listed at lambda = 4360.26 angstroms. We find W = 24.52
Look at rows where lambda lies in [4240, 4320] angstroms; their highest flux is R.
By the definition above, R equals 30.32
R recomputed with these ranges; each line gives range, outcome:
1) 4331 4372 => 28.16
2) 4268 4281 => 24.38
